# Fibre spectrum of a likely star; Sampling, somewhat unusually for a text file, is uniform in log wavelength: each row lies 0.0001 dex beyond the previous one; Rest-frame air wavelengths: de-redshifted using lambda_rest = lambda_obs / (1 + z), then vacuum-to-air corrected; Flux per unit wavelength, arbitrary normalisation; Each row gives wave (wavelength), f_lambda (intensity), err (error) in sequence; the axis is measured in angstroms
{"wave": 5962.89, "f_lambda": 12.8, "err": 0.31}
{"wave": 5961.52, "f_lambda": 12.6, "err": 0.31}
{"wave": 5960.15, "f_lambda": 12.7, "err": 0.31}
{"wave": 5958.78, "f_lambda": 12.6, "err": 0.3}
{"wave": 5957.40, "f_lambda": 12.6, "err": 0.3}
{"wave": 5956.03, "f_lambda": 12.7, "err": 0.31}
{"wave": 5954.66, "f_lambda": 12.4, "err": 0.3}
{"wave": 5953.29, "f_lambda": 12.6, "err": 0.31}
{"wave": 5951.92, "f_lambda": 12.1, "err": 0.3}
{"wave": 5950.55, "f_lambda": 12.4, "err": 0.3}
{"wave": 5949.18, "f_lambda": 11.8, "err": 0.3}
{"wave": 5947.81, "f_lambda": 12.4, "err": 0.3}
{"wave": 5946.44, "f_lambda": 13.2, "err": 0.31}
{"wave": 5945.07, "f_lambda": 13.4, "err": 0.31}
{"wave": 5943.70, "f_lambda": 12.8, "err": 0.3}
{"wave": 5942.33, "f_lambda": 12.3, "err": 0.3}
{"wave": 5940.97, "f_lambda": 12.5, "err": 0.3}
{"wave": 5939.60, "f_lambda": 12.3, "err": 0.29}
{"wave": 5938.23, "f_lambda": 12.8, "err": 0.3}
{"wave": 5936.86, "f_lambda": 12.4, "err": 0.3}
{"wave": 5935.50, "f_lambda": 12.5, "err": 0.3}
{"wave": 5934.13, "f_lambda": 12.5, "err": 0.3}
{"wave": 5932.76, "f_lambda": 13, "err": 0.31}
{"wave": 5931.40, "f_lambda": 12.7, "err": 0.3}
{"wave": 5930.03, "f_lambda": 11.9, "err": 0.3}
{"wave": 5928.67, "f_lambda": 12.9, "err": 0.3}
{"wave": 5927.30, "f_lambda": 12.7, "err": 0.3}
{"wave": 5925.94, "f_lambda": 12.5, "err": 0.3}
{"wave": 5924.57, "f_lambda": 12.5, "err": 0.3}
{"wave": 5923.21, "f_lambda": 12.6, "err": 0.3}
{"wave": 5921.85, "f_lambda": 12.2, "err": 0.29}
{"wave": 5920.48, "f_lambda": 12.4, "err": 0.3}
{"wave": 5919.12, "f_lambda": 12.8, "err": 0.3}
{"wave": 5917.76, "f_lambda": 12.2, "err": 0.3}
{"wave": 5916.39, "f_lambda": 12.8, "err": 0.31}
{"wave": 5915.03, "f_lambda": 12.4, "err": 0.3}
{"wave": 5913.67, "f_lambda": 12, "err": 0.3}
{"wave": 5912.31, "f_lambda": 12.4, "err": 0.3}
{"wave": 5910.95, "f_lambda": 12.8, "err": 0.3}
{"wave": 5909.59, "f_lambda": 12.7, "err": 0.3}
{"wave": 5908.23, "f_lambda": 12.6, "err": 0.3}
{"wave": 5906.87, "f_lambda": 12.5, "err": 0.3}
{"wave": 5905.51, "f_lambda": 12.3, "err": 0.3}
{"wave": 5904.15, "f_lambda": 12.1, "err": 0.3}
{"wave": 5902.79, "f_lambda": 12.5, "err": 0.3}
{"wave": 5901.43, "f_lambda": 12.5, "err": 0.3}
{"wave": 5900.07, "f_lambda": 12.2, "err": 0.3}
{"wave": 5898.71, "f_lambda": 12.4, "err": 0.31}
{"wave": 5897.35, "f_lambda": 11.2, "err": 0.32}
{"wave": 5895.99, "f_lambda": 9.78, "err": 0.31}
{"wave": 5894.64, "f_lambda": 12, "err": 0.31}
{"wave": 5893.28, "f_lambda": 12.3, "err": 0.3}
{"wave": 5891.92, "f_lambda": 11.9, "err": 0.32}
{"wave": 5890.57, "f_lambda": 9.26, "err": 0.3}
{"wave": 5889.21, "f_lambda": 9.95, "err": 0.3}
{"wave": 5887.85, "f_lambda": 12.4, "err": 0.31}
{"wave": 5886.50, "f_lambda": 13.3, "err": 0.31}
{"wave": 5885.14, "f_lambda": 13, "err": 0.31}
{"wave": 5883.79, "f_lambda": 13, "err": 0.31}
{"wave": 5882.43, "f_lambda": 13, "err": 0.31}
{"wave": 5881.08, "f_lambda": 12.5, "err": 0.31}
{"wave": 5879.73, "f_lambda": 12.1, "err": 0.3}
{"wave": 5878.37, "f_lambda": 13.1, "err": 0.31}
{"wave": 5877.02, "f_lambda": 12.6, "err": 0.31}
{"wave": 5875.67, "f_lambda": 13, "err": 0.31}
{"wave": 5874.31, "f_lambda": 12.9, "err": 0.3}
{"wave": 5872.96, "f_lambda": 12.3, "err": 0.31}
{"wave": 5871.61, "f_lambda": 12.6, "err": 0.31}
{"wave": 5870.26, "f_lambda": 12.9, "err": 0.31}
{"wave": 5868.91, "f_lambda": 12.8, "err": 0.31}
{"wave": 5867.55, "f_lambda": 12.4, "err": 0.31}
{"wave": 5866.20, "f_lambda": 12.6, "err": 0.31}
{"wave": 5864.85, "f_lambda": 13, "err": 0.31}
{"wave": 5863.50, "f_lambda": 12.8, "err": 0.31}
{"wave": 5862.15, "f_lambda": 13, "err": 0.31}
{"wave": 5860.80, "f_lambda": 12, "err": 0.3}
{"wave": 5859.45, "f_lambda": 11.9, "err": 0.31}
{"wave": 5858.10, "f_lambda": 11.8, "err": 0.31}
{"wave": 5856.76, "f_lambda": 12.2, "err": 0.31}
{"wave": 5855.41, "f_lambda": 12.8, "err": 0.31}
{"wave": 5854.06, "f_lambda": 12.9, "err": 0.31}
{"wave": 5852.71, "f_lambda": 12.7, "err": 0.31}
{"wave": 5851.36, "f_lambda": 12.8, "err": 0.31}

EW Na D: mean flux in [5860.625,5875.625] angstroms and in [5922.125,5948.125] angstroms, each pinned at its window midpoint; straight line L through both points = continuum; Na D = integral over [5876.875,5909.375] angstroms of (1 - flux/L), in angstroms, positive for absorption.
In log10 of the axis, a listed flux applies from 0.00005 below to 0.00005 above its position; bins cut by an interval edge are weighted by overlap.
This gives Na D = 1.45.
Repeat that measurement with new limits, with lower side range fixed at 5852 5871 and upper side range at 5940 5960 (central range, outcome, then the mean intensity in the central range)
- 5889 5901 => 1.20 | 11.3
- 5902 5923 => 0.18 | 12.5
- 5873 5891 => 0.28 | 12.4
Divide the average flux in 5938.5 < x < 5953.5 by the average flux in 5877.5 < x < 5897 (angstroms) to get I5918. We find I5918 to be 1.0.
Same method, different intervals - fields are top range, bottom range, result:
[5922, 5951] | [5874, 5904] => 1.04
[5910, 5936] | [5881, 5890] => 1.01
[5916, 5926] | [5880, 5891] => 1.03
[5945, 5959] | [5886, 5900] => 1.09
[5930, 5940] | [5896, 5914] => 1.03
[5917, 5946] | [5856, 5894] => 1.02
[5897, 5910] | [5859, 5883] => 0.97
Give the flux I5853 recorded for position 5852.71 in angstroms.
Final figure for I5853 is 12.7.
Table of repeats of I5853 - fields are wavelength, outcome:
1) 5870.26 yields 12.9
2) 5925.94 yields 12.5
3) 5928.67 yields 12.9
